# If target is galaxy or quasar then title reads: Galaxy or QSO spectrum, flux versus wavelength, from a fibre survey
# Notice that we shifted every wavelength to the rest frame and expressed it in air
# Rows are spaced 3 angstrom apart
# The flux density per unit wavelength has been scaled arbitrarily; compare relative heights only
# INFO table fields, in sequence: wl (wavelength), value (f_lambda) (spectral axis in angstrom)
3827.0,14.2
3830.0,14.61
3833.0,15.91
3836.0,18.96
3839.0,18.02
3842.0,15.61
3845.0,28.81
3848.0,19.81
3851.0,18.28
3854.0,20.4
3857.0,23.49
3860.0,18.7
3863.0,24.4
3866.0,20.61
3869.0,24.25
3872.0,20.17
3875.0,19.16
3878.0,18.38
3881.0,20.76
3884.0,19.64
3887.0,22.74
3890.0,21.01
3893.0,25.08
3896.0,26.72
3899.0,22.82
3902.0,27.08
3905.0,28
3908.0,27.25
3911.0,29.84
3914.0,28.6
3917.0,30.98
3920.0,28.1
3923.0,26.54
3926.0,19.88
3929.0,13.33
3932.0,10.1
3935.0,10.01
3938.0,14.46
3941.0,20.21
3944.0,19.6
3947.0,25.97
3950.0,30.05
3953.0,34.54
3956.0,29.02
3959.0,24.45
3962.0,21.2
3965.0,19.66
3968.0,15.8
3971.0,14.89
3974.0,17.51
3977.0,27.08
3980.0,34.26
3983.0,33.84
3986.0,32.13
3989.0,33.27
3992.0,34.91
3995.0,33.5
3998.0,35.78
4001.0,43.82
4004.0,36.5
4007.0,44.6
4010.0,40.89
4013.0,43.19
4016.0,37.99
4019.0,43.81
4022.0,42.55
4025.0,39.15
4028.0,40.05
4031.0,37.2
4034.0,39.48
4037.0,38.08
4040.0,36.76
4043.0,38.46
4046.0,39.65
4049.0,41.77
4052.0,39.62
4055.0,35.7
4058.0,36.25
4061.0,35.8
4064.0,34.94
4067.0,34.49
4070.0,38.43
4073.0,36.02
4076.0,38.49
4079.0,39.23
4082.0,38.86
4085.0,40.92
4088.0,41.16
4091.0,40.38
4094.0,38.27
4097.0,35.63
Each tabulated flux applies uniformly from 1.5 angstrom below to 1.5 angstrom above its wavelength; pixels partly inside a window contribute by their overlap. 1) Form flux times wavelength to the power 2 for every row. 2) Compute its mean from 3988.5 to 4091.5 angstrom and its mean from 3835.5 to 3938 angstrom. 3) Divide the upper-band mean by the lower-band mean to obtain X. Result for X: 1.9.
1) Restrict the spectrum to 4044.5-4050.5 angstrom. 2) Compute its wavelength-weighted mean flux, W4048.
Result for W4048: 40.7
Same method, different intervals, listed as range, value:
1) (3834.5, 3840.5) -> 18.5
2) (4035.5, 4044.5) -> 37.8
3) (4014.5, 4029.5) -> 40.7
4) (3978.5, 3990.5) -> 33.4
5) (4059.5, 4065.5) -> 35.4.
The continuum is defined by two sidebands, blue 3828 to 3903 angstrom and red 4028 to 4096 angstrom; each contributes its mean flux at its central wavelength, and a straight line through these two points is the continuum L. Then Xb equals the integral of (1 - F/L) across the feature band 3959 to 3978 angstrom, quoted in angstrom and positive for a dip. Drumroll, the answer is 6.6 angstrom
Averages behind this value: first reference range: 20.9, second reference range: 38.2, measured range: 19.6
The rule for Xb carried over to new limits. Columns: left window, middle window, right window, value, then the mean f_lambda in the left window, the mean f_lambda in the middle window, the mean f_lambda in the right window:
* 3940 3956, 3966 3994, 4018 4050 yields 4.1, 26.5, 27.1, 39.6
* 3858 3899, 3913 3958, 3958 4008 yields 5.6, 21.7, 22.7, 29.5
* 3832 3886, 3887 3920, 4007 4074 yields -2.2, 20.4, 26.6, 38.8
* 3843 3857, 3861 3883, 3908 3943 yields 0.6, 21.8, 21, 21.3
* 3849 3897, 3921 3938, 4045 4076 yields 6.4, 21.4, 16.2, 37.3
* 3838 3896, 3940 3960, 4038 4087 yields 1.3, 21.2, 26.5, 37.9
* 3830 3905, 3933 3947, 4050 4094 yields 5.3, 21.3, 16.9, 37.9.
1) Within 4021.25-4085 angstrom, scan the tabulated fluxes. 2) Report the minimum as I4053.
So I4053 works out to 34.49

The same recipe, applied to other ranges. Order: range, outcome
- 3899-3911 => 22.82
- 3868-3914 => 18.38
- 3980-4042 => 32.13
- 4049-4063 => 35.7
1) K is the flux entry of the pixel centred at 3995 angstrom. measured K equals 33.5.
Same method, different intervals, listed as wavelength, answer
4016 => 37.99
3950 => 30.05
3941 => 20.21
